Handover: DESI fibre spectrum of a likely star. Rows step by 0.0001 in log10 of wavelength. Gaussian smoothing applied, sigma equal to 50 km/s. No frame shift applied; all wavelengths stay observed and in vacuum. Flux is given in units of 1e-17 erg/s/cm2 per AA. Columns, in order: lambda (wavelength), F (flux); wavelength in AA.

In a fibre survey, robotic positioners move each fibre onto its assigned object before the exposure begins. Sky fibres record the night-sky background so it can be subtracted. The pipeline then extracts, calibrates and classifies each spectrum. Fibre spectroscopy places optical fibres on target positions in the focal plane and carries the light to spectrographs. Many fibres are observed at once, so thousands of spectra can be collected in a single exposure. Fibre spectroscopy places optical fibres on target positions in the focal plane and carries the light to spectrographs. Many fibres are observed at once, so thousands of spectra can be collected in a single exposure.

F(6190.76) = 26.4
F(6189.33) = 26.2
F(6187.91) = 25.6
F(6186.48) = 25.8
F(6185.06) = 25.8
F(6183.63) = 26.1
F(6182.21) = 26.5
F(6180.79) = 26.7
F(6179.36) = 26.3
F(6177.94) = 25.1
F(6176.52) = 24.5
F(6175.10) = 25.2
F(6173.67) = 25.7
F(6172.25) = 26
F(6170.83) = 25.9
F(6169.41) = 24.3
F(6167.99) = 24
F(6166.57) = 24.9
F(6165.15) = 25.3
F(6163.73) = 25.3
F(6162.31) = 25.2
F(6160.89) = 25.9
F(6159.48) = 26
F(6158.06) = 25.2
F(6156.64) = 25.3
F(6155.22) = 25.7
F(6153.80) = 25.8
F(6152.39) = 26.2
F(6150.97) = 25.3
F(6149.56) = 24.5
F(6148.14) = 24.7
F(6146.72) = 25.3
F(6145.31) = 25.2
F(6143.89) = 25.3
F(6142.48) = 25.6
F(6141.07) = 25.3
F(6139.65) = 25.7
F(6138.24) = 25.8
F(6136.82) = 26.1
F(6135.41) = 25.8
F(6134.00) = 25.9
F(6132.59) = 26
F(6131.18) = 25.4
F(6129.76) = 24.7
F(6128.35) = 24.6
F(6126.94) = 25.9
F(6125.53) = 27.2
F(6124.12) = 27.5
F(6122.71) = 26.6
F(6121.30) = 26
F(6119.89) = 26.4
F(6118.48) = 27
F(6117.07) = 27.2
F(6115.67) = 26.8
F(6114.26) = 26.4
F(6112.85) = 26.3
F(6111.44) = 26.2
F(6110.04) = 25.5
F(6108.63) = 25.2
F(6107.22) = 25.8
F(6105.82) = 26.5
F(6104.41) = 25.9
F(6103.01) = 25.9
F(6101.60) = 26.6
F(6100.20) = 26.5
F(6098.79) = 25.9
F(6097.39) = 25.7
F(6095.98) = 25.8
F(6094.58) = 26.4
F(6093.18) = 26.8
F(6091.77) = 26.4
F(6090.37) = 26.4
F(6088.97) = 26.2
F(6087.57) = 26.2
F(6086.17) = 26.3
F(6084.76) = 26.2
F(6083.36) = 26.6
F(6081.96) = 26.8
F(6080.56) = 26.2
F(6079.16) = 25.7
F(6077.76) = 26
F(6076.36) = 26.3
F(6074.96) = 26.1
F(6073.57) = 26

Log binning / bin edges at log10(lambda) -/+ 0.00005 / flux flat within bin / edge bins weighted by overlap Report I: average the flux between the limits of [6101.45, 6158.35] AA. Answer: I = 25.9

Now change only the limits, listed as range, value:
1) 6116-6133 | 26.2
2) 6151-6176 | 25.4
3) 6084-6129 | 26.3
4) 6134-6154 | 25.5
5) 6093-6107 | 26.2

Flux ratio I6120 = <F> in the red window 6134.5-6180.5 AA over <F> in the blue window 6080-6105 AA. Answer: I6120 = 0.97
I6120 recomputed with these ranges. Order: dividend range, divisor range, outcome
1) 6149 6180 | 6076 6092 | 0.97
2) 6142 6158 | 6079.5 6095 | 0.96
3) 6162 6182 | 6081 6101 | 0.96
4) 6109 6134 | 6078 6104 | 1.00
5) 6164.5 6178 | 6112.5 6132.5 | 0.95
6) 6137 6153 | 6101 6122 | 0.97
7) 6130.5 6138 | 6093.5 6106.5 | 0.99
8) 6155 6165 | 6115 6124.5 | 0.95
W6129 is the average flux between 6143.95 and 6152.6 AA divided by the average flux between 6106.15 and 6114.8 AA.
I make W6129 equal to 0.97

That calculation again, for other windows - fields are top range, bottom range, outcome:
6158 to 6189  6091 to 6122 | 0.97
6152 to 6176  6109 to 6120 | 0.96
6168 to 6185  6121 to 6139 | 0.99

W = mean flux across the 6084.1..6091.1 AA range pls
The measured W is 26.3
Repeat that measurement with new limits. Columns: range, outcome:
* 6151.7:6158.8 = 25.6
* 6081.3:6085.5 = 26.5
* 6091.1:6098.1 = 26.2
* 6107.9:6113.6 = 25.8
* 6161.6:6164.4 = 25.2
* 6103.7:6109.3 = 25.9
